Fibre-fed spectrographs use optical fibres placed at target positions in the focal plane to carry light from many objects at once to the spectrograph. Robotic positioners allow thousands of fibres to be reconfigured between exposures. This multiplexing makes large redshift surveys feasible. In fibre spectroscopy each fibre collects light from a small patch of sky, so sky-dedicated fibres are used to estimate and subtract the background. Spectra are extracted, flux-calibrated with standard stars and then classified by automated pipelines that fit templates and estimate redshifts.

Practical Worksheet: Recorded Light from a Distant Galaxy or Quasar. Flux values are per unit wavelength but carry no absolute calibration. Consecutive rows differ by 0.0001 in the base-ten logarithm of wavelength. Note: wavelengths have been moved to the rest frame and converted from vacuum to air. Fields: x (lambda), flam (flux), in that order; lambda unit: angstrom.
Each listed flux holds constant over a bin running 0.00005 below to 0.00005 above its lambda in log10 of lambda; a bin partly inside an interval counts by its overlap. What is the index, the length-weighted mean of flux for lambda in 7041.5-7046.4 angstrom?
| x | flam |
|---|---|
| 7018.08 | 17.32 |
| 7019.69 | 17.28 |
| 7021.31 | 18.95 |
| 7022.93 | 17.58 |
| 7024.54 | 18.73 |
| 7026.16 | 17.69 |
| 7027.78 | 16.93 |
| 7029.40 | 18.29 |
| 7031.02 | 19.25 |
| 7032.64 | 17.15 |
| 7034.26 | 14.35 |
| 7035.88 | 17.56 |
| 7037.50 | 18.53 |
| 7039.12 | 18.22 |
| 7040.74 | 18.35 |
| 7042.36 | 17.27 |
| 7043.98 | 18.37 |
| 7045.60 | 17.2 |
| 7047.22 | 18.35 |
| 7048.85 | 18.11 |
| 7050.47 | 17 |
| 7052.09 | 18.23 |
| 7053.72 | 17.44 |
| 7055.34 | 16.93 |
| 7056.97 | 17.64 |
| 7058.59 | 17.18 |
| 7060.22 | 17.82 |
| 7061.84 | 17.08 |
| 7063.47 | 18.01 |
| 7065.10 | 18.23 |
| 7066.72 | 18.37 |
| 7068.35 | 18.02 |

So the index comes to 17.6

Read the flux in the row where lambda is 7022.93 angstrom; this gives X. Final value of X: 17.58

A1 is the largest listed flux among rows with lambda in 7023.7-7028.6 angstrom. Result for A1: 18.73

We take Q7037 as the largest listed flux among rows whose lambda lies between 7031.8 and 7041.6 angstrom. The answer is 18.53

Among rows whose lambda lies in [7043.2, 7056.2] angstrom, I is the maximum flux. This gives 18.37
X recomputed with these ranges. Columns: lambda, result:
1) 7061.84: 17.08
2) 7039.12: 18.22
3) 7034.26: 14.35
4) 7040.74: 18.35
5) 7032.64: 17.15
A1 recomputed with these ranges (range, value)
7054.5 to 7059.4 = 17.64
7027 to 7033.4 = 19.25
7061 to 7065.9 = 18.23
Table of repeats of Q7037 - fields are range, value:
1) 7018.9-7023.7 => 18.95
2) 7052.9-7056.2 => 17.44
